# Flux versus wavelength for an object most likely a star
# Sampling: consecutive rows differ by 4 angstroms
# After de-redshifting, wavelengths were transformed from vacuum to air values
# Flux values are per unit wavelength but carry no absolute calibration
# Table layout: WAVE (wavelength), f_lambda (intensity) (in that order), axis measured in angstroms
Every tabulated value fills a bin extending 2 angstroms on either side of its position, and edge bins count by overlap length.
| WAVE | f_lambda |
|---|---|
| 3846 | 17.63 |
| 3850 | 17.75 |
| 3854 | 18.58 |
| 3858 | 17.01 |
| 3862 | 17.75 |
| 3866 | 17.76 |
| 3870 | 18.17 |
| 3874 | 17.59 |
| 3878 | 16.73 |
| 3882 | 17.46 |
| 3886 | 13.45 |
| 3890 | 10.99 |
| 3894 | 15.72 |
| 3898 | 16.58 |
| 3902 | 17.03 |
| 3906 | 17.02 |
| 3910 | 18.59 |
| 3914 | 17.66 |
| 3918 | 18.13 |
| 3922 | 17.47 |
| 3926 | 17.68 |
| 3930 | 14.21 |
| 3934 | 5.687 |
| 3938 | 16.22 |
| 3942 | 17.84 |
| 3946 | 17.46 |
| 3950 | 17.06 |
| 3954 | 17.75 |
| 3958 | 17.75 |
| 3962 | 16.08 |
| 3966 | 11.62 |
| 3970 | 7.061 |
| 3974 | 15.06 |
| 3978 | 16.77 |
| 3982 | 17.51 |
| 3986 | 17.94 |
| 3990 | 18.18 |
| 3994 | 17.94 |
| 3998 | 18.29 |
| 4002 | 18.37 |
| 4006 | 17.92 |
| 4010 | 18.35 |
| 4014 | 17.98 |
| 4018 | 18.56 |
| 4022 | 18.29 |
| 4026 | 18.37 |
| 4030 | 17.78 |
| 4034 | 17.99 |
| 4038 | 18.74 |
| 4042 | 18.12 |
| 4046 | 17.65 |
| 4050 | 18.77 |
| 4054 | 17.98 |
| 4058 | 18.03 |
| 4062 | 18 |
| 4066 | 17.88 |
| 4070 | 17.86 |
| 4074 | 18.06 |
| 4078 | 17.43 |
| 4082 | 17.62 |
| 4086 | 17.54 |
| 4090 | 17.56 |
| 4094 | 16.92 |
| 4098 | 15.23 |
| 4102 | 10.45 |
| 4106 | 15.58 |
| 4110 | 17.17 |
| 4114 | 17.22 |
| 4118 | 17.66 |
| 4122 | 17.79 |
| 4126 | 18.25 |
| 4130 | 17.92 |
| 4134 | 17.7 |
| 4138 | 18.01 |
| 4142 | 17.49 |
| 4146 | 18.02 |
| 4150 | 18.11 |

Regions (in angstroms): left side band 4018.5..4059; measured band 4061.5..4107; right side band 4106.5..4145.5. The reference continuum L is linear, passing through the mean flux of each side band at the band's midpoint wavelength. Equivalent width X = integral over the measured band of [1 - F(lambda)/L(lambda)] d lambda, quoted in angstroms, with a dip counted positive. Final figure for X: 3.16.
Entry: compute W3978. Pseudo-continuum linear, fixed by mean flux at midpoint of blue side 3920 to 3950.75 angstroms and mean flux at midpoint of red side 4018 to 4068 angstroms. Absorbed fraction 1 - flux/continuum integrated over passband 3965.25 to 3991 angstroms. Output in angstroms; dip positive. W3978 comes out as 2.5 angstroms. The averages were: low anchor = 15.4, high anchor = 18.2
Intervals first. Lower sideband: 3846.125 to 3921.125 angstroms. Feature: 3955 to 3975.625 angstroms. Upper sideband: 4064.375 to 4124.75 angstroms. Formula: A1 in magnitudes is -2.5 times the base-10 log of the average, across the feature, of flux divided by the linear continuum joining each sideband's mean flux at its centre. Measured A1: 0.23 mag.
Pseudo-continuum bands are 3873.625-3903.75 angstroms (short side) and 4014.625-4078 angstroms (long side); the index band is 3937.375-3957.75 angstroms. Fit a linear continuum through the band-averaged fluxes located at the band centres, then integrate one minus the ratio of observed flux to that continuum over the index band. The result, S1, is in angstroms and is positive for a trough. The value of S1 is -1.0 angstroms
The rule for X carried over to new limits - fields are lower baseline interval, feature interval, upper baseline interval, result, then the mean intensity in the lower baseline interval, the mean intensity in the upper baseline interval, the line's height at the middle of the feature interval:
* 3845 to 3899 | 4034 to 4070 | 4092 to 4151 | -2.8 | 16.6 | 16.9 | 16.8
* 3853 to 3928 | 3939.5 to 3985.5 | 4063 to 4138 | 3.3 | 16.9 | 17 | 16.9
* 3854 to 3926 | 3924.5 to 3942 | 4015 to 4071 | 3.4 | 16.8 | 18.1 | 17.2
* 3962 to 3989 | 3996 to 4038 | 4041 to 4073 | -4.8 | 14.6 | 18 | 16.3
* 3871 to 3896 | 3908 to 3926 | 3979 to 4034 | -2.0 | 15.4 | 18.1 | 16.2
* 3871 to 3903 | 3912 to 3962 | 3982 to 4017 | 1.6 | 15.7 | 18.1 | 16.8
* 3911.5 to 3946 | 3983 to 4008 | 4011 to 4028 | -0.6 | 15.8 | 18.3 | 17.6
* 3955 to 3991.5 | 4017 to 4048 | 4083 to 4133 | -4.4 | 15.4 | 16.6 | 15.9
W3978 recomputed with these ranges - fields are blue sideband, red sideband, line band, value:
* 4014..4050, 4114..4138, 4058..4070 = 0.09 angstroms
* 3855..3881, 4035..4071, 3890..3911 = 1.55 angstroms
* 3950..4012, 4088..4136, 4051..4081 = -2.44 angstroms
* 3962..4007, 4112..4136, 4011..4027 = -1.80 angstroms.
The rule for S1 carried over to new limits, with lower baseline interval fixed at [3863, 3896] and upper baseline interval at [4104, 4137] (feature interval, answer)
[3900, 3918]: -1.59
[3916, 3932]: -0.57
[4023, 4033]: -0.71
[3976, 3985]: -0.33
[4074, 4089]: -0.35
